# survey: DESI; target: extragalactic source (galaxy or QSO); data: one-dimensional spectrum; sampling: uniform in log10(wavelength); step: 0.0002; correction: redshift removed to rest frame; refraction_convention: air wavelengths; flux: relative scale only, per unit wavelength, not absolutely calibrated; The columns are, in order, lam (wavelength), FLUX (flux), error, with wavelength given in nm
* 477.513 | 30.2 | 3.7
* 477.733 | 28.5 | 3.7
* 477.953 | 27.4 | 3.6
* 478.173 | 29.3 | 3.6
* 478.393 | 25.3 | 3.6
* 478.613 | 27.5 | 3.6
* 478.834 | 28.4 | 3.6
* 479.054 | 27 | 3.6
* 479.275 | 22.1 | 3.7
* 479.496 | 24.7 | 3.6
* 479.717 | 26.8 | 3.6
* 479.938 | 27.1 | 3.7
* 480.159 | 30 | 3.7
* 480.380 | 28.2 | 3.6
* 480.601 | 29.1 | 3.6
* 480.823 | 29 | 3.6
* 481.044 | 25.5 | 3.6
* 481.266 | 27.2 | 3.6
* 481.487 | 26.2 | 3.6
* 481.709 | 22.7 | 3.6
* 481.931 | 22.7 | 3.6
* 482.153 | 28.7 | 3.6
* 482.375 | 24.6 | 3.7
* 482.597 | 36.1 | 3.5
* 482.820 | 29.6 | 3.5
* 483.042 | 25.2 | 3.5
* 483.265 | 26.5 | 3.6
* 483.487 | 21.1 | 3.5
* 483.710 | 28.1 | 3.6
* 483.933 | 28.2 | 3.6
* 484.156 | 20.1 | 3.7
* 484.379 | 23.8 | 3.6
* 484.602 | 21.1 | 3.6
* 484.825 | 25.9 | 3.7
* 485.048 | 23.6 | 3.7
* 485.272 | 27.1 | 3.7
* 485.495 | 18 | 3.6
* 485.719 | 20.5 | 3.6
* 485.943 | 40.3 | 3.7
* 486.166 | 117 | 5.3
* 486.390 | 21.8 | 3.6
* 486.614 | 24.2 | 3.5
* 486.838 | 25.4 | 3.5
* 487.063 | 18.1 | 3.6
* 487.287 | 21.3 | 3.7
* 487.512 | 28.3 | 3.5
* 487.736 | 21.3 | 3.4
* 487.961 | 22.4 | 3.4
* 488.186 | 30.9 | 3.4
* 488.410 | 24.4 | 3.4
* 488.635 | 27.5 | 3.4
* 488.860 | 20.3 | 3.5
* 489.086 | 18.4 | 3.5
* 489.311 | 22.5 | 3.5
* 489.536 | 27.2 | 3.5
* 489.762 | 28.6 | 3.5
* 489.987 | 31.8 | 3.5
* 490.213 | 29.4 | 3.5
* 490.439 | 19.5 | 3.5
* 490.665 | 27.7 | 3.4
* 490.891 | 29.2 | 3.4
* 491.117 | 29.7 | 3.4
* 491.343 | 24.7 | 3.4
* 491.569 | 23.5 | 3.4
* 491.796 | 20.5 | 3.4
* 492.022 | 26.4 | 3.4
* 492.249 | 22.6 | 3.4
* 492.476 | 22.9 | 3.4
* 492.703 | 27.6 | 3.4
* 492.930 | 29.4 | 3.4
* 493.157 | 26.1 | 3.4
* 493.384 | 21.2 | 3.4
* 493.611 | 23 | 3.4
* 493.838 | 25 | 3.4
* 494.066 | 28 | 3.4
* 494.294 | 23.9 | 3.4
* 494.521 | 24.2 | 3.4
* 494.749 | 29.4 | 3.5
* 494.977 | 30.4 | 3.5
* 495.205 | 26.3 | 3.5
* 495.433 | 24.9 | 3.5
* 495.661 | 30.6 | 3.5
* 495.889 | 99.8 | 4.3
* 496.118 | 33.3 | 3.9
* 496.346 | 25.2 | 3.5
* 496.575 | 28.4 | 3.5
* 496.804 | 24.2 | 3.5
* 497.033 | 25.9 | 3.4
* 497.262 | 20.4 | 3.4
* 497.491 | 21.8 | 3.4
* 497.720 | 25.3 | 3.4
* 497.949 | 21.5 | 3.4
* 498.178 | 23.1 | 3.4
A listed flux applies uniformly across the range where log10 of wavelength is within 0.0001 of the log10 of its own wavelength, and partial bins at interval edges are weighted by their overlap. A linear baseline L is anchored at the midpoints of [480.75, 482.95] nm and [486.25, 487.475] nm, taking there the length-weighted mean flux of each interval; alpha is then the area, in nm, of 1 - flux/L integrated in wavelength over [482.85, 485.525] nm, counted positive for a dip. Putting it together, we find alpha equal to 0.17 nm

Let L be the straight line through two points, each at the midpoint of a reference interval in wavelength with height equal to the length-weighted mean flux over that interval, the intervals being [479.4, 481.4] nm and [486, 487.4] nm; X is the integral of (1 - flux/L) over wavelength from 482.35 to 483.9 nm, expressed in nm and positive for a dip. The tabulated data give 0.22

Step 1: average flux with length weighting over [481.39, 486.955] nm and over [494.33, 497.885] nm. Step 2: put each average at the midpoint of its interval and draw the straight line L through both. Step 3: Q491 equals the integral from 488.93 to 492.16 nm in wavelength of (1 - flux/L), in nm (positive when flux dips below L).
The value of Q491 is 0.49 nm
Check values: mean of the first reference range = 29.1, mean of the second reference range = 31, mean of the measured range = 25.6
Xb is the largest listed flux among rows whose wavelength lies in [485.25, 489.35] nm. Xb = 117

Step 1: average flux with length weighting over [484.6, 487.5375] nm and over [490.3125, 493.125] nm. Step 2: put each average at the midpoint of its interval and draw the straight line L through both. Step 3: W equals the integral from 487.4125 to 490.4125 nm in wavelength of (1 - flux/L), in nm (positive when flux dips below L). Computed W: 0.301 nm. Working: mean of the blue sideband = 31.3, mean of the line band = 25.4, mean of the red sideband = 25.3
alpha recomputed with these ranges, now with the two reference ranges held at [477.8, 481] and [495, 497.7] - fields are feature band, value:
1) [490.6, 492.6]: 0.37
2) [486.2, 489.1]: 0.36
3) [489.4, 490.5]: 0.11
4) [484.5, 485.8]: 0.28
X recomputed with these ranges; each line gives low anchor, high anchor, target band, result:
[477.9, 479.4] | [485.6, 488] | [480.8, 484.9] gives 0.56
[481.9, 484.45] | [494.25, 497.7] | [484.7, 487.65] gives -0.43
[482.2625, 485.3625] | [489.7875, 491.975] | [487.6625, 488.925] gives 0.07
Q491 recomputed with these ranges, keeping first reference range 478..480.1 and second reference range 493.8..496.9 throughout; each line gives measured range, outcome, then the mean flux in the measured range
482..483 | -0.05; 29.1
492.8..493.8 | 0.22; 25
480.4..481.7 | 0.01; 27.1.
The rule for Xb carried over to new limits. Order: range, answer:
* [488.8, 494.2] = 31.8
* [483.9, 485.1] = 28.2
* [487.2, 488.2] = 30.9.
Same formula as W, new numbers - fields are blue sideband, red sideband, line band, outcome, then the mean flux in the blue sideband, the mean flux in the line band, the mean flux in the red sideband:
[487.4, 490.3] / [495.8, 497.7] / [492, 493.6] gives 0.248 nm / 25.6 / 25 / 33.5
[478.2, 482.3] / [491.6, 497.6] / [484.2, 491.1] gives -0.078 nm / 26.6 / 27.9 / 28.5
